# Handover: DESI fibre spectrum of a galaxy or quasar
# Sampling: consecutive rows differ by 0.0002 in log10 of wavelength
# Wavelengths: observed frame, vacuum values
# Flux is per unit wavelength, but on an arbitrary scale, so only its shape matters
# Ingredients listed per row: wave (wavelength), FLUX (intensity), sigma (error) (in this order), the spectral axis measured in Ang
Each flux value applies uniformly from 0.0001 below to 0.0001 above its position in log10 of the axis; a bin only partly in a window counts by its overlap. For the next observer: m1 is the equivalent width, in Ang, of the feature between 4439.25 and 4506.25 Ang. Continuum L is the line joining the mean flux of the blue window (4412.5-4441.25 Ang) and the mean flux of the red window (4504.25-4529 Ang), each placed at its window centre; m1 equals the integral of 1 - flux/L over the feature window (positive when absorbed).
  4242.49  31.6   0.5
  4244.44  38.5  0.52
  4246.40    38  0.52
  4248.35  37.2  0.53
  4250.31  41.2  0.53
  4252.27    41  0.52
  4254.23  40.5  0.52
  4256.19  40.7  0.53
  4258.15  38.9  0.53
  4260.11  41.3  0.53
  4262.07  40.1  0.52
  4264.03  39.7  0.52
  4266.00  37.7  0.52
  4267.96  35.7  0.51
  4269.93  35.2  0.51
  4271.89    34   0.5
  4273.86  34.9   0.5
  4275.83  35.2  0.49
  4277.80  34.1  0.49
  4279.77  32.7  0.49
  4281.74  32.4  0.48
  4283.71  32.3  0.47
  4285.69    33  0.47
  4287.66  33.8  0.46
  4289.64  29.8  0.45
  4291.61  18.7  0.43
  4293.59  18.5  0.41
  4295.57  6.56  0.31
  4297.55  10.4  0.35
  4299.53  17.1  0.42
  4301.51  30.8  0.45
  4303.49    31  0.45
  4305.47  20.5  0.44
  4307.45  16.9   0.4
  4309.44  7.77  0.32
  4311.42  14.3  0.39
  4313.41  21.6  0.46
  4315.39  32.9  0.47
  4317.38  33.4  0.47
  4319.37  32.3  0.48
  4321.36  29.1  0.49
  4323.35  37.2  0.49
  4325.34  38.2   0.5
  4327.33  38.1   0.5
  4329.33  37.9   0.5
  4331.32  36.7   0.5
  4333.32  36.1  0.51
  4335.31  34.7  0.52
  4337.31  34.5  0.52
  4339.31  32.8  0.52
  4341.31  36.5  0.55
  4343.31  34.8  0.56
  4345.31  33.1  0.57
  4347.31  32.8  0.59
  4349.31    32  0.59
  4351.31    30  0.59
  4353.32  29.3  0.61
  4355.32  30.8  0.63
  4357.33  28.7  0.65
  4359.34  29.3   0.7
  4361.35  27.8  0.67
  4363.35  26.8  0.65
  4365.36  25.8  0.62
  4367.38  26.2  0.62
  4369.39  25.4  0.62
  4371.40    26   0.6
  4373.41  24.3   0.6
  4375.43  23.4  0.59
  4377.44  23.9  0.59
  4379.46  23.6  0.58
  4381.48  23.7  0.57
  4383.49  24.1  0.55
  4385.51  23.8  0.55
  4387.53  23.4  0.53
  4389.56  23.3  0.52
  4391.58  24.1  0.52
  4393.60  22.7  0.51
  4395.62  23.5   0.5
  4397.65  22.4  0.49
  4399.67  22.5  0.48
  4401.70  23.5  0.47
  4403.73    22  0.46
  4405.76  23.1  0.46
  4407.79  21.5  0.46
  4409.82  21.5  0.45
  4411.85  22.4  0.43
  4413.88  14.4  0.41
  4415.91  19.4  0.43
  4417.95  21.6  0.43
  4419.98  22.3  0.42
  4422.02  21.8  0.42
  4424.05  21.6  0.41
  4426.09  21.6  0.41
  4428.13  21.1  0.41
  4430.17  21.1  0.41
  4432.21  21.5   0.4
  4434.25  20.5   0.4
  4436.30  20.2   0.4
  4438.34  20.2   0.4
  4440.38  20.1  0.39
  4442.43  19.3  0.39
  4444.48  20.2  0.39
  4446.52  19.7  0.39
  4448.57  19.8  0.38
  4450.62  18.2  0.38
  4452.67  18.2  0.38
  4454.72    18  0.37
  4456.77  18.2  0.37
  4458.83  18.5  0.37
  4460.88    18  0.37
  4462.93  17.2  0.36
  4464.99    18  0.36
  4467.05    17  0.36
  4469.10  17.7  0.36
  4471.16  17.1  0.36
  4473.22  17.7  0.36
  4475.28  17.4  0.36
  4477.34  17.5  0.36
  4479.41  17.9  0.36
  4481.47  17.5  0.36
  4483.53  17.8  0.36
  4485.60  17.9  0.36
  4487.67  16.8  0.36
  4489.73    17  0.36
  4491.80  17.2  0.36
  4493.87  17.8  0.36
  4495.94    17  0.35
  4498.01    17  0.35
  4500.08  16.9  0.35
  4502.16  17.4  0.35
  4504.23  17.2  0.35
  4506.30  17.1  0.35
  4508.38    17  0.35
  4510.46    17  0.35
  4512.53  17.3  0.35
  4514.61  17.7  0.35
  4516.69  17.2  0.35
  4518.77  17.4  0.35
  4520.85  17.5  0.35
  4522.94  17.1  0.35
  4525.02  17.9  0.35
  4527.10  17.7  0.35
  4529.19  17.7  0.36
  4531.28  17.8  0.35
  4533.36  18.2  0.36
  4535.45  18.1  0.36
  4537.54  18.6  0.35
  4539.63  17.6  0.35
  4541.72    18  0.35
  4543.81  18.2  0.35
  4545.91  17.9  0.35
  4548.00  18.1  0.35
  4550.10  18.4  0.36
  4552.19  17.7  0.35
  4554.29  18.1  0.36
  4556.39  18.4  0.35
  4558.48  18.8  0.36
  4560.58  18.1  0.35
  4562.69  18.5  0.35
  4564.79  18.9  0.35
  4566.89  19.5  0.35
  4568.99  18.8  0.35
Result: 3.6 Ang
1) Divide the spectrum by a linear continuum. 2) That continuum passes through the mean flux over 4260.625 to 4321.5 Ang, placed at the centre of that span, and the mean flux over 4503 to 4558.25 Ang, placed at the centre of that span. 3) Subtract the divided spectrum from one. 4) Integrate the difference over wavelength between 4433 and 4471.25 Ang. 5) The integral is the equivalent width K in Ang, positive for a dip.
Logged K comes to 4.2 Ang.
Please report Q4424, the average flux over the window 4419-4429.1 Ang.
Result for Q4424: 21.7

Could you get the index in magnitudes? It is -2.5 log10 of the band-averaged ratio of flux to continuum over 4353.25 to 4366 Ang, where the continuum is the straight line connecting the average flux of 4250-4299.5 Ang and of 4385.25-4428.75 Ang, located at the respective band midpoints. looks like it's -0.11 mag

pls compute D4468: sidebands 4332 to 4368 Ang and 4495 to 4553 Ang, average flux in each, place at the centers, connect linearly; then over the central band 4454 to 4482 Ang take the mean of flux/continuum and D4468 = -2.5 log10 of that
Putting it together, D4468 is 0.237 mag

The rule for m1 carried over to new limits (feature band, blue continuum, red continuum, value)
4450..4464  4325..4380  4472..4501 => 1.6 Ang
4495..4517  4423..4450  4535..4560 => 2.2 Ang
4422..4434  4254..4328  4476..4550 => 0.5 Ang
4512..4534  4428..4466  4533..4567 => 1.1 Ang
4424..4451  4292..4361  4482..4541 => 1.8 Ang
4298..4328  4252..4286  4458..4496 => 5.6 Ang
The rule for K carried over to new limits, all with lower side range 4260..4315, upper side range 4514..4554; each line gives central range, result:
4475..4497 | 2.55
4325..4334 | -4.00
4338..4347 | -3.13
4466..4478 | 1.70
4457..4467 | 1.36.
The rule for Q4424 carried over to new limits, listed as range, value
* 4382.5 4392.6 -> 23.7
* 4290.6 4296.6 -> 14.6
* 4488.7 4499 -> 17.2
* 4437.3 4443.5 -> 19.9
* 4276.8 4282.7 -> 33.1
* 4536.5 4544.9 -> 18.1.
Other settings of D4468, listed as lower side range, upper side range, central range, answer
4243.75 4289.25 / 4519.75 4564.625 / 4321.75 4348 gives -0.11 mag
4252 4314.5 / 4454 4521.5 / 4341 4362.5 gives -0.23 mag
